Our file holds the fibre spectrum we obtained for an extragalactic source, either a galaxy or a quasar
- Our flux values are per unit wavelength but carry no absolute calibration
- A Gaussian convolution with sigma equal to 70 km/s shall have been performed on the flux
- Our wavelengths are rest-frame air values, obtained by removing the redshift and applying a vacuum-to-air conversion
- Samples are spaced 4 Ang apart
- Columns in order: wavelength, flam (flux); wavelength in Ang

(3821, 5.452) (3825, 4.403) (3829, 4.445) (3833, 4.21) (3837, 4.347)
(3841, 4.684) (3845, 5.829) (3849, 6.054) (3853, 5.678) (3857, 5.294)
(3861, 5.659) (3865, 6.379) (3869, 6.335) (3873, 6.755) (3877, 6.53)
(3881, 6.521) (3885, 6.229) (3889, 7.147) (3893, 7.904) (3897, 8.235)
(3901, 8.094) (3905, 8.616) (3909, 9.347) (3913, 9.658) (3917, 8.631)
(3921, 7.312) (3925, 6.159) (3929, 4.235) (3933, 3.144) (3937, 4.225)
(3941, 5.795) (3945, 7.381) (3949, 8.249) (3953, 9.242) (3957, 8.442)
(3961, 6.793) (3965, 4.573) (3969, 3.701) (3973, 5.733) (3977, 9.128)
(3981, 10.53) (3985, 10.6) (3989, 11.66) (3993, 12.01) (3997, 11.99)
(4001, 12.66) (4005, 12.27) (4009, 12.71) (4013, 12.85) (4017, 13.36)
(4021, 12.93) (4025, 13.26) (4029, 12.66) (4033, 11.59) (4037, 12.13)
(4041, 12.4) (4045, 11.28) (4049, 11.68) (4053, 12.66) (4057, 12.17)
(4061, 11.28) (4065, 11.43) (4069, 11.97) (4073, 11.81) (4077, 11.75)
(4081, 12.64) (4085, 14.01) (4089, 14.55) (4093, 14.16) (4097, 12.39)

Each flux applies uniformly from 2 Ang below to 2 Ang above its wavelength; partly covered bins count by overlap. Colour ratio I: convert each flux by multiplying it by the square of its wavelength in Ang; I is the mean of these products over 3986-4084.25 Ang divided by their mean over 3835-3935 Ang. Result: 2.00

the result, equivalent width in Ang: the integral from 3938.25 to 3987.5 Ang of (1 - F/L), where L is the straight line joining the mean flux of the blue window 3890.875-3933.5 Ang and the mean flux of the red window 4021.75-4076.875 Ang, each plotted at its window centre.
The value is 9.18 Ang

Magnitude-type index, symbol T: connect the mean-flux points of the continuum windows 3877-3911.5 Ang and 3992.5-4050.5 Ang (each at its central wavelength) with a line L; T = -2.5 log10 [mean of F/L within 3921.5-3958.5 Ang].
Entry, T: 0.44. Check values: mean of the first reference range 7.72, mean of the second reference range 12.4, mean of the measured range 6.33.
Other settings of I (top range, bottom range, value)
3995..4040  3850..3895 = 2.12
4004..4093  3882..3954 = 1.86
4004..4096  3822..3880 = 2.52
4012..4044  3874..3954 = 1.88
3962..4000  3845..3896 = 1.48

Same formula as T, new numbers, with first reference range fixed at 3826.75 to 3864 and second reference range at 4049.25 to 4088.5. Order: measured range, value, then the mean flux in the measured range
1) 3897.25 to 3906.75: -0.20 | 8.33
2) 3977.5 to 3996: -0.15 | 11.1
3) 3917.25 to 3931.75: 0.25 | 6.09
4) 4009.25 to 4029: -0.22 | 13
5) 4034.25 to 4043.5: -0.08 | 12.2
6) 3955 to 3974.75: 0.46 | 5.85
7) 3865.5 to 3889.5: -0.06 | 6.54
